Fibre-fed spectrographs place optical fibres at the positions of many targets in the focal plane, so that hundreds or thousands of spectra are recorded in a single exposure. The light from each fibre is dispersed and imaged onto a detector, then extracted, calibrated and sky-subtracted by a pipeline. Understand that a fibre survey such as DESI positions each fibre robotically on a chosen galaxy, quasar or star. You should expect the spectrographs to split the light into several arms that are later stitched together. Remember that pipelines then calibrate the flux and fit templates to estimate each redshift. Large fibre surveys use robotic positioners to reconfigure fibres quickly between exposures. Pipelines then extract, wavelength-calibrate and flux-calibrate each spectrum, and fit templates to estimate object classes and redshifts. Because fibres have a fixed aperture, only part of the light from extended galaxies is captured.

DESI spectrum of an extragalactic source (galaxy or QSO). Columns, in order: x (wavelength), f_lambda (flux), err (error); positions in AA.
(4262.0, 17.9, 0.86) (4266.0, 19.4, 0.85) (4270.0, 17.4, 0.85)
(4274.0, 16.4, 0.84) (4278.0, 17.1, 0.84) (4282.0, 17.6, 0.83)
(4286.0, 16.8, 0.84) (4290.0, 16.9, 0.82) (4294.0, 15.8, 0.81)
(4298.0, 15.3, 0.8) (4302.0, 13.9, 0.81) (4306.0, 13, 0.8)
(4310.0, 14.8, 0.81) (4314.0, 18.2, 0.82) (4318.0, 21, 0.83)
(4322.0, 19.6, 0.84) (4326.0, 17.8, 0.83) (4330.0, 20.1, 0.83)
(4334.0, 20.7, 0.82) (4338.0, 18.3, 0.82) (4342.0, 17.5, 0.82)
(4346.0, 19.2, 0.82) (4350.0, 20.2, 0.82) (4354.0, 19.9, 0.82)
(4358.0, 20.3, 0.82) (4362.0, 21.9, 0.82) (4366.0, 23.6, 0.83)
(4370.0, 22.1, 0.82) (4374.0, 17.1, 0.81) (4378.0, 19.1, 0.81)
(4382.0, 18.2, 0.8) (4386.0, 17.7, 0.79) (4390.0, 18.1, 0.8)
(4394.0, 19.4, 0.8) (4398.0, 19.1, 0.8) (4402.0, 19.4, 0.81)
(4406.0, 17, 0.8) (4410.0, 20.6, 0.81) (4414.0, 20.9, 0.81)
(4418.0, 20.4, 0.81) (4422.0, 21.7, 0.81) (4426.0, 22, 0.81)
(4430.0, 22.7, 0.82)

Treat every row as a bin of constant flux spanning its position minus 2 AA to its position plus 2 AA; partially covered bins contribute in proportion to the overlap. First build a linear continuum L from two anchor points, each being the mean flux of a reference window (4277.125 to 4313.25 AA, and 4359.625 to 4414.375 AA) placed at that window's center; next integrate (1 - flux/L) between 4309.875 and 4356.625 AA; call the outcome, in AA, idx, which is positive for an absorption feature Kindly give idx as -4.9 AA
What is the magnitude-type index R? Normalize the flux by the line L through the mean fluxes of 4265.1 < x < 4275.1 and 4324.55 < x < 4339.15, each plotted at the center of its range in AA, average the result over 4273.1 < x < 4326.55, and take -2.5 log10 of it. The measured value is 0.11 mag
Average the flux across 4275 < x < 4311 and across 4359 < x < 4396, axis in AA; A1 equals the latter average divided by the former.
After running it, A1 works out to 1.3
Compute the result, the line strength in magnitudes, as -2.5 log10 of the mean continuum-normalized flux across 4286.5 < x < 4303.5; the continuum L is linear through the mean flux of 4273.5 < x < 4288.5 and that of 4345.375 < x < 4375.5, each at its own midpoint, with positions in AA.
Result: 0.13 mag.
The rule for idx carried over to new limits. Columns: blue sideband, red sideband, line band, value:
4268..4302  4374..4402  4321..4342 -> -2.0 AA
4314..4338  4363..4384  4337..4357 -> 0.7 AA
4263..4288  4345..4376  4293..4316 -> 4.2 AA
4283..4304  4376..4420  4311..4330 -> -2.7 AA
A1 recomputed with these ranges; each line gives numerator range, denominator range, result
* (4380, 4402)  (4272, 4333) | 1.09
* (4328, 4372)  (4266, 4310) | 1.26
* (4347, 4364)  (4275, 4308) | 1.30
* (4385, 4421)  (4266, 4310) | 1.20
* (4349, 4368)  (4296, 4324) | 1.28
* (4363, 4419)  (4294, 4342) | 1.12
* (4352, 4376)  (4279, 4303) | 1.29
